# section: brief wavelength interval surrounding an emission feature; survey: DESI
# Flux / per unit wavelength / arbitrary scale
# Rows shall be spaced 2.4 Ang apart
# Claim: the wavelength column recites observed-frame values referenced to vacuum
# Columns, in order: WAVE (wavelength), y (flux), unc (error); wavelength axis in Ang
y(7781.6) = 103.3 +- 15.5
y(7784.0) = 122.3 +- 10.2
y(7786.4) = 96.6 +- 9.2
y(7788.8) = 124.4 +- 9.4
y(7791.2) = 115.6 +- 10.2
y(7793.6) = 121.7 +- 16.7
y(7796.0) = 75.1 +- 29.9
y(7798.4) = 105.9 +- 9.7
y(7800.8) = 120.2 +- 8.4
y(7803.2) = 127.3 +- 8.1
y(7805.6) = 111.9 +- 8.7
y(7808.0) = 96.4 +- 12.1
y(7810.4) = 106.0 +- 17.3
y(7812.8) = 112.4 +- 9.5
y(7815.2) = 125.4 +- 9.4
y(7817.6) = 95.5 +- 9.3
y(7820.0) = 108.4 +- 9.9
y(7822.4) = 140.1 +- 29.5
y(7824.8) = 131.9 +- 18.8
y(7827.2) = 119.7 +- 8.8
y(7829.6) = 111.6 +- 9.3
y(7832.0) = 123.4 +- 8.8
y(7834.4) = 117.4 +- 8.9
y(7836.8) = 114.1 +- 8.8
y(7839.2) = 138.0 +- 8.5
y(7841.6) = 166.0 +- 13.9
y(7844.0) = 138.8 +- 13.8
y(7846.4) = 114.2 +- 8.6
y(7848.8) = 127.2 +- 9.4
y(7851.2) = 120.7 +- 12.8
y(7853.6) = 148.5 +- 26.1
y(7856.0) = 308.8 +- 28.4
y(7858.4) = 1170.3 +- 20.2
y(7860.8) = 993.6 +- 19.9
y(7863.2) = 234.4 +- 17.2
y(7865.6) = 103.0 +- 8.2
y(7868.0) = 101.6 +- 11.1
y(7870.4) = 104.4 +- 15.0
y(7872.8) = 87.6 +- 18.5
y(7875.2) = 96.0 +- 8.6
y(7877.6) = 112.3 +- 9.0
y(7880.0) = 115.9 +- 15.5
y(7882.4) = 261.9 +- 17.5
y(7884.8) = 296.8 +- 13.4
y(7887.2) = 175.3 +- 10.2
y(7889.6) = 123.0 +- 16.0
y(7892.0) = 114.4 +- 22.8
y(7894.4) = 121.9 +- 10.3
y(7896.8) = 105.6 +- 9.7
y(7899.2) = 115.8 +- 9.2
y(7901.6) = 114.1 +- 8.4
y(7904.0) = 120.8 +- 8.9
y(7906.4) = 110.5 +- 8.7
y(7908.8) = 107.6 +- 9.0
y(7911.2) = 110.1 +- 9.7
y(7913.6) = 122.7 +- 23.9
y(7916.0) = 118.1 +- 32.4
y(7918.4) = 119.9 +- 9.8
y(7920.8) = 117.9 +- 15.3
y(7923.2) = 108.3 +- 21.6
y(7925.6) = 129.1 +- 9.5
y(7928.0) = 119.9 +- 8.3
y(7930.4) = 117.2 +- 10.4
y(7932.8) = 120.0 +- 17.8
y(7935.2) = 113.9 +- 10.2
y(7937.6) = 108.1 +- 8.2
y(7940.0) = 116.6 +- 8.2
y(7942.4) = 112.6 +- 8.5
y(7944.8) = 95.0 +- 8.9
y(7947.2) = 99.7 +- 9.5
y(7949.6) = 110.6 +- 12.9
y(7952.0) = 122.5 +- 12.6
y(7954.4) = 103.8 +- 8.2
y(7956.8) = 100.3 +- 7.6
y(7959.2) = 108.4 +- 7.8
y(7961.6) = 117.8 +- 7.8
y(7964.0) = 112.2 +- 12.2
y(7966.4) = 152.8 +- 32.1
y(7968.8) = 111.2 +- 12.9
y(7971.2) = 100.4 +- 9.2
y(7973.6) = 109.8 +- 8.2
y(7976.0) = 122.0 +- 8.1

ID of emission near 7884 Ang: [N II] 6583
